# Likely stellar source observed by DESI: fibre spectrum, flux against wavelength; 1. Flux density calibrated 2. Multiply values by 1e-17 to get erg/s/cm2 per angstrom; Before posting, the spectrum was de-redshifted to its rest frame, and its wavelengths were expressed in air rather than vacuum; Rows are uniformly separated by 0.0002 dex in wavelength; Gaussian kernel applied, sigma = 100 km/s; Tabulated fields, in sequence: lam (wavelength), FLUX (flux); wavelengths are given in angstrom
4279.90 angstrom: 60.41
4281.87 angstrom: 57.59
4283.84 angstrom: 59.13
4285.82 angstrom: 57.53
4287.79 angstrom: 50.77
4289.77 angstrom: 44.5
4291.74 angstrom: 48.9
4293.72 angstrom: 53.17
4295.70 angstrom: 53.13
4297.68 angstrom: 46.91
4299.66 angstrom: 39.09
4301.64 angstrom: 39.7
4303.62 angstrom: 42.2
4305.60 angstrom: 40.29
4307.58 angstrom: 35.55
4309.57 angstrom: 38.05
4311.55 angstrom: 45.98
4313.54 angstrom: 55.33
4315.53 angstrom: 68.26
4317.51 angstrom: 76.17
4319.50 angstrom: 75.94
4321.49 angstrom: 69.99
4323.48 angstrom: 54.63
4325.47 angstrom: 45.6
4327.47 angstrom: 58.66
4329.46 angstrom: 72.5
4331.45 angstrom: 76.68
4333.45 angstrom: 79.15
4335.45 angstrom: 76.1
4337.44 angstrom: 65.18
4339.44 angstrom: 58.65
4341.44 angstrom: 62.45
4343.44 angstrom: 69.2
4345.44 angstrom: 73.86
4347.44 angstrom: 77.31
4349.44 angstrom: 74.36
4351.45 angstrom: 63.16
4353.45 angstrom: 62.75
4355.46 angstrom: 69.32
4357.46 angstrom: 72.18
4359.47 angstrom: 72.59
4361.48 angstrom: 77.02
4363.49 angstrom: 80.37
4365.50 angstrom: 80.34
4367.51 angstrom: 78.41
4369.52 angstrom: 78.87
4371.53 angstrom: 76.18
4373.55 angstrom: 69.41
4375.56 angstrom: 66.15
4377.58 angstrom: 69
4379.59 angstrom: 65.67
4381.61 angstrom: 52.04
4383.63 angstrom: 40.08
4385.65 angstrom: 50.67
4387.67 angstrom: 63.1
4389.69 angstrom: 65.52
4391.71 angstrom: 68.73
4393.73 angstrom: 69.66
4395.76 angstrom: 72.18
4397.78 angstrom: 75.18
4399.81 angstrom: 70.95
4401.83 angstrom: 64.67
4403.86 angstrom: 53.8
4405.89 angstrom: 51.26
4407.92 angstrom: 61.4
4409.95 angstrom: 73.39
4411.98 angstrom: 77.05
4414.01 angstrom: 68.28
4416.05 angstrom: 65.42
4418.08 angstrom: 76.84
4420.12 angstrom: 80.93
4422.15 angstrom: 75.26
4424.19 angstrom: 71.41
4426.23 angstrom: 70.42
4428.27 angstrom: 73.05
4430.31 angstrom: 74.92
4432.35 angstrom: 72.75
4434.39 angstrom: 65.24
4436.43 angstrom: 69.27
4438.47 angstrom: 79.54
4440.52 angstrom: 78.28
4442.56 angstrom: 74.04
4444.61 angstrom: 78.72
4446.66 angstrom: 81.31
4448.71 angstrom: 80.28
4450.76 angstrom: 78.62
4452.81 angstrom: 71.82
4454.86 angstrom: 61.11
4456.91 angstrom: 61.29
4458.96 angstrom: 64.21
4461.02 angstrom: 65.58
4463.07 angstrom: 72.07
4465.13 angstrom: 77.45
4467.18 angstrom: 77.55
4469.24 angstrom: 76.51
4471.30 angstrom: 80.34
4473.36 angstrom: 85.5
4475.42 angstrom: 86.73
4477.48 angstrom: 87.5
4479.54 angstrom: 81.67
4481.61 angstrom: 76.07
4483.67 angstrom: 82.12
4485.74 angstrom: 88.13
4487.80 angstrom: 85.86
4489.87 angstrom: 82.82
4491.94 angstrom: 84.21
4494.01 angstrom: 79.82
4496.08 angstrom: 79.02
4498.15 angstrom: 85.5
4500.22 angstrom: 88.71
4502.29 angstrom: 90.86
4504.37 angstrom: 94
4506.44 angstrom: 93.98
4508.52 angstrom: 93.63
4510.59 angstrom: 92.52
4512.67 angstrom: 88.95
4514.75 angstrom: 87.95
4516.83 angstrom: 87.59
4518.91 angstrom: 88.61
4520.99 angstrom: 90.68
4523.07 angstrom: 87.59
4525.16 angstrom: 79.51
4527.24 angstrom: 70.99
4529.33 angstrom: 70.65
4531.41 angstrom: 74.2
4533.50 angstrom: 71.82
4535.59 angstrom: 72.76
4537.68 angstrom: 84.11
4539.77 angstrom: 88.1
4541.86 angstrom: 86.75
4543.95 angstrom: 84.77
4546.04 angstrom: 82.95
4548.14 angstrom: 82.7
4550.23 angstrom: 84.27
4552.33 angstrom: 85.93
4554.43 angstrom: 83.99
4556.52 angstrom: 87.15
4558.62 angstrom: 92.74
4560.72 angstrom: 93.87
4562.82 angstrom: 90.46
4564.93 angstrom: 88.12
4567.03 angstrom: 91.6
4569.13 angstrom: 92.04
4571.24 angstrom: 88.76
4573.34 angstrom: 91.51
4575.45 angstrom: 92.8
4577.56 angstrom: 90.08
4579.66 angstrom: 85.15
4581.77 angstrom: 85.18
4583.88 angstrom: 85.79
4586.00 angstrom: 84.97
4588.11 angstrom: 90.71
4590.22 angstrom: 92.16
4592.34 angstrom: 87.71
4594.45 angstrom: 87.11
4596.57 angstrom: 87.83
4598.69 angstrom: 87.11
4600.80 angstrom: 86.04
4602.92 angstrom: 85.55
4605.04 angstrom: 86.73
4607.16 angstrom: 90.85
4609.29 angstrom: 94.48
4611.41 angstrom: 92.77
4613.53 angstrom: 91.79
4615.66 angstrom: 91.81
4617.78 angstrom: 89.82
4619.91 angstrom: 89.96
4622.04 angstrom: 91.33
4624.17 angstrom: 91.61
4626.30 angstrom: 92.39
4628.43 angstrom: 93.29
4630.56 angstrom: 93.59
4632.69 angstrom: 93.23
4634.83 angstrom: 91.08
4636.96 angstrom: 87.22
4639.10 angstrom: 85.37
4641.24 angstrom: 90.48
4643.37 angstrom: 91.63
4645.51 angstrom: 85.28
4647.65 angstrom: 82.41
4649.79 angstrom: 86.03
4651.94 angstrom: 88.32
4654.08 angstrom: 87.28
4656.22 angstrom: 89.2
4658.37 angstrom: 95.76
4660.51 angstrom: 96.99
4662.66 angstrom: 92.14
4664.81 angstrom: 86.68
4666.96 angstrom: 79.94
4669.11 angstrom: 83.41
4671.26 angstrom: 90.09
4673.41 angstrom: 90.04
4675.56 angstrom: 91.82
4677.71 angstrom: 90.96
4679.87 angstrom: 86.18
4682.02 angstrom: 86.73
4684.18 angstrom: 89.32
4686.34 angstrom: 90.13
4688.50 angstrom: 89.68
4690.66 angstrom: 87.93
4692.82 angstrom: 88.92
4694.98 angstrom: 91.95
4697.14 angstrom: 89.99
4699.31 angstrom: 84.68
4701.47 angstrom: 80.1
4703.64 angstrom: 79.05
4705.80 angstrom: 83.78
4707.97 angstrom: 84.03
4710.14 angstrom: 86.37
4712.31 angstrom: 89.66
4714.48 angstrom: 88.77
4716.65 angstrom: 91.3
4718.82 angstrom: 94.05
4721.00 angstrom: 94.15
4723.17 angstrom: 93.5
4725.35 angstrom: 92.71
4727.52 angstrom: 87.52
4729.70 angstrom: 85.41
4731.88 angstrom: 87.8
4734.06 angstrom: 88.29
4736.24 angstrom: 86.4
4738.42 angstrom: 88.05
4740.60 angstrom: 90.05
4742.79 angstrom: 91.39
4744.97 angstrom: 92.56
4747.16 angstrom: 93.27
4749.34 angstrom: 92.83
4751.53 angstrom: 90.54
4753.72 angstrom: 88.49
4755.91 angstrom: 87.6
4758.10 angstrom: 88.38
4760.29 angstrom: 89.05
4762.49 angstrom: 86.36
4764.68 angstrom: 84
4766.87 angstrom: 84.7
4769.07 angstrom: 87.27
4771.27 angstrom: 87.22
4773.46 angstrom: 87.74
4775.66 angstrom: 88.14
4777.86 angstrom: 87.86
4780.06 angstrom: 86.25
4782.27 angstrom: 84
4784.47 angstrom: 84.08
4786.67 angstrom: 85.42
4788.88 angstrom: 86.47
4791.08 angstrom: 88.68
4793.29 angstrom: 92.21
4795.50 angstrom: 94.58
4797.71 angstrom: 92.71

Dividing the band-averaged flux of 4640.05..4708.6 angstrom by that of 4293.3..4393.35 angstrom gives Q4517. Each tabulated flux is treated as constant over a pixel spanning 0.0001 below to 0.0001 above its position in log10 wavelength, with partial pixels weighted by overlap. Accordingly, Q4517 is 1.39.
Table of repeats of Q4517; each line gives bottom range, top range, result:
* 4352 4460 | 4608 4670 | 1.29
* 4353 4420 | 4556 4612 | 1.31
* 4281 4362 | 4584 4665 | 1.50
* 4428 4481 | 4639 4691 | 1.18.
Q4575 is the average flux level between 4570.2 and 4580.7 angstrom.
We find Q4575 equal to 89.7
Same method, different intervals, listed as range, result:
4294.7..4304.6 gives 44.2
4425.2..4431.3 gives 72.7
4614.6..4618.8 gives 91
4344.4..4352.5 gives 72.1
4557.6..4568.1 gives 91.3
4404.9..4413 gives 65.9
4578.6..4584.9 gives 85.5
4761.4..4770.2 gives 85.6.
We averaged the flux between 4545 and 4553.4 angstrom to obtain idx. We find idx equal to 83.9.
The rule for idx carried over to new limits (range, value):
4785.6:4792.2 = 86.8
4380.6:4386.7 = 47.7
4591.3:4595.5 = 87.5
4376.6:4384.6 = 56.7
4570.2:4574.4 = 90.2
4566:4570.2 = 91.8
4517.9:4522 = 89.7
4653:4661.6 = 92.3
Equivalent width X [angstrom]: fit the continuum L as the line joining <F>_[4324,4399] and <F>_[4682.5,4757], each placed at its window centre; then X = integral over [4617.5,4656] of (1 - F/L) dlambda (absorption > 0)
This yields -2.5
